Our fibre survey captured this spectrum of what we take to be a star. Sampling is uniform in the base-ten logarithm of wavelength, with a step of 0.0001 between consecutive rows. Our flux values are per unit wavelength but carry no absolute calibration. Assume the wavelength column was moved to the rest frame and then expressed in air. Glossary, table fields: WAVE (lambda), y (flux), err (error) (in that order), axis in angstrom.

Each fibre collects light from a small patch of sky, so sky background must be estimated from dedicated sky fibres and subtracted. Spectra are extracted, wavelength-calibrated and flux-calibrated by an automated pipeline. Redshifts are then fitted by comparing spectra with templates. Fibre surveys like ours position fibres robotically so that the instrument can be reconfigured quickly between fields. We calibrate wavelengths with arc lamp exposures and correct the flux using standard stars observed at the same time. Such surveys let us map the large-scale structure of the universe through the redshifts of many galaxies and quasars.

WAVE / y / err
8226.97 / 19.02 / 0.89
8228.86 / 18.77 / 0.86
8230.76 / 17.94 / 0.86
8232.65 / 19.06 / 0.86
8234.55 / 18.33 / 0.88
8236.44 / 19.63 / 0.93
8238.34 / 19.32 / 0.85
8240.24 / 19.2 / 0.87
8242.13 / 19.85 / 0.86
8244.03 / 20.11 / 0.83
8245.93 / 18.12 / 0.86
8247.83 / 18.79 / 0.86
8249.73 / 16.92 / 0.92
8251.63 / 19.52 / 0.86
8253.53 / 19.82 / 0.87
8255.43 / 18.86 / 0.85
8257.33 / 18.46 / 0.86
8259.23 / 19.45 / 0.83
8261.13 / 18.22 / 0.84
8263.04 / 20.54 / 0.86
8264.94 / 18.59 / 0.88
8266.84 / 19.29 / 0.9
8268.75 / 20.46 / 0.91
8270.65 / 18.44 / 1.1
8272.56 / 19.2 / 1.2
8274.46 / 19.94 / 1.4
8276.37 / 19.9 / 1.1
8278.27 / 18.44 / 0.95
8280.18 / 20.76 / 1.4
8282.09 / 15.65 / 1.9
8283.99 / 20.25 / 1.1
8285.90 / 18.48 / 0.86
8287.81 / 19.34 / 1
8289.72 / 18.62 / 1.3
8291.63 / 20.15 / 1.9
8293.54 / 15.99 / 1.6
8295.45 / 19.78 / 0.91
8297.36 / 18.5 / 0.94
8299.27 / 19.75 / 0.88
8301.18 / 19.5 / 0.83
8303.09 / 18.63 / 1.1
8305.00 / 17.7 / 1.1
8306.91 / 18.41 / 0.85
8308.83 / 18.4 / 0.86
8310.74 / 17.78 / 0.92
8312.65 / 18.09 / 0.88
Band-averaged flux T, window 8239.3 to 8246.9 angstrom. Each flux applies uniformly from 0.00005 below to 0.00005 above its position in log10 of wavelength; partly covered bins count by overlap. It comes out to 19.3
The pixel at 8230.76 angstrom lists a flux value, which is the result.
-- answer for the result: 17.94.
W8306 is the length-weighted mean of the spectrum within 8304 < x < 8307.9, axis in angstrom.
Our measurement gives 18.1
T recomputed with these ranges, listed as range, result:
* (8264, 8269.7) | 19.4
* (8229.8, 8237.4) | 18.7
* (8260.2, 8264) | 19.4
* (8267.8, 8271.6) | 19.5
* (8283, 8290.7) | 19.2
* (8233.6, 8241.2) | 19.1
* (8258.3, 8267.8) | 19.2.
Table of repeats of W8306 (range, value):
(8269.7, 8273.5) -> 18.8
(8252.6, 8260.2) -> 19.2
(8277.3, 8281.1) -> 19.6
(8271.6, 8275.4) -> 19.6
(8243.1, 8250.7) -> 18.5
